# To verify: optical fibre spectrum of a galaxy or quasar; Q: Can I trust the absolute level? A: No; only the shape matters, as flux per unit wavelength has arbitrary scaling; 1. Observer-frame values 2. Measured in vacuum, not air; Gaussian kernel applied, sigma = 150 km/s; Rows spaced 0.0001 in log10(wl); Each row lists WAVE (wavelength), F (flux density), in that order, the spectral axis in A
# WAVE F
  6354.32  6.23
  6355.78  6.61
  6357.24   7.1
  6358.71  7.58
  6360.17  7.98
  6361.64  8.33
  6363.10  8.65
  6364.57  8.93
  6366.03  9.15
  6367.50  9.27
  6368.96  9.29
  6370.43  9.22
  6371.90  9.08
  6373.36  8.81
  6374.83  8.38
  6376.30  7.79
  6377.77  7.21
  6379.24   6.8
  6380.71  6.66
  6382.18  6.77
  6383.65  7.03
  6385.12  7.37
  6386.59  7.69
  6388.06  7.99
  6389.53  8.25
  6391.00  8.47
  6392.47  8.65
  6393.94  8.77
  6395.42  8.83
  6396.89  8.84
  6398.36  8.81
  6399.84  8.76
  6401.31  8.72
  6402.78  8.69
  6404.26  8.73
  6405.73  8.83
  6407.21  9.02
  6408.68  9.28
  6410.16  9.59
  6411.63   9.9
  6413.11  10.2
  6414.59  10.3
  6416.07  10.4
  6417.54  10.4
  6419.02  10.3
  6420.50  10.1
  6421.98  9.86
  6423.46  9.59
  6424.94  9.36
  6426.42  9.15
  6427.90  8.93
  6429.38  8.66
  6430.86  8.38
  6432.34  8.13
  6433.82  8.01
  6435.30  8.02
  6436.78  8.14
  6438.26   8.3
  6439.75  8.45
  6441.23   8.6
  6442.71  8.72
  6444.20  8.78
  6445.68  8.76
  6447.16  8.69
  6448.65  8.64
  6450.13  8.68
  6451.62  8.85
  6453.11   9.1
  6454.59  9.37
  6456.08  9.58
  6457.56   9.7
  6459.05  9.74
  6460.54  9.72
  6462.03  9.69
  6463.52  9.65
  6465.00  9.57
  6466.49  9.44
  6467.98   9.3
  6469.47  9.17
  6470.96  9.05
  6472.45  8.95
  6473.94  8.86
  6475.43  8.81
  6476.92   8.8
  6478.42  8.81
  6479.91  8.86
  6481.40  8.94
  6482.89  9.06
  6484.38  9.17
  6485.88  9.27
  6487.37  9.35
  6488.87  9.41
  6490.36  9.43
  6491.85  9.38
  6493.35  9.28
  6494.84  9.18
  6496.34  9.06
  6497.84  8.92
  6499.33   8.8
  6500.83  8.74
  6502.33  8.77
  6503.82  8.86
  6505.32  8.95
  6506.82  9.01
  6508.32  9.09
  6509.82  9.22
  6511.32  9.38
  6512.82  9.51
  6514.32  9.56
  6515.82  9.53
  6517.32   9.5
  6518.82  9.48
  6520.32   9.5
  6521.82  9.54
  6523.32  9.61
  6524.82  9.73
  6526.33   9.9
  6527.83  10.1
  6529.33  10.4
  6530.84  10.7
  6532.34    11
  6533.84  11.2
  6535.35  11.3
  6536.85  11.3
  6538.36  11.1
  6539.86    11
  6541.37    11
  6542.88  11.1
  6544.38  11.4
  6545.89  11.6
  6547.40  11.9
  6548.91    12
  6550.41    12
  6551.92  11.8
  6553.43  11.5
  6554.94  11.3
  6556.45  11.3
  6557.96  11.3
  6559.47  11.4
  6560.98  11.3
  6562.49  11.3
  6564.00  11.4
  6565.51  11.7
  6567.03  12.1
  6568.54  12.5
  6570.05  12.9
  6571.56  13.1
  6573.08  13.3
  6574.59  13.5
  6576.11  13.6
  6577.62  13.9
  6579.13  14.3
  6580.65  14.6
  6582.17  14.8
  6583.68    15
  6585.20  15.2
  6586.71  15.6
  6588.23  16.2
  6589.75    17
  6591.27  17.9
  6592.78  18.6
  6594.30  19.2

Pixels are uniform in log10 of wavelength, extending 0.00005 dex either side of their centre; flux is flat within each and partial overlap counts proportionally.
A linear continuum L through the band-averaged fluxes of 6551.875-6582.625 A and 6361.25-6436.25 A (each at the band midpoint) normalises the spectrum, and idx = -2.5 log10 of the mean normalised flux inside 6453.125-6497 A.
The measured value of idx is 0.13 mag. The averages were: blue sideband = 8.75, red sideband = 12.5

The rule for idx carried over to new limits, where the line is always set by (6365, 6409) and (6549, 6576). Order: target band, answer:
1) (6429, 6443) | 0.13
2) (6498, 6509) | 0.21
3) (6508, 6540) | 0.12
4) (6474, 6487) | 0.15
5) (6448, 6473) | 0.07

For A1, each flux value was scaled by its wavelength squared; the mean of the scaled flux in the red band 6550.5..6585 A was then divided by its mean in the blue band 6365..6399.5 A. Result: 1.63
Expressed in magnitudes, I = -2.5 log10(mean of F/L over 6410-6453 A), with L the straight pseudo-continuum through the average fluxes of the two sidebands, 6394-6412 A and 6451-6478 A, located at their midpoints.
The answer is 0.00 mag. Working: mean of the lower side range 8.97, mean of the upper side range 9.29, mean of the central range 9.09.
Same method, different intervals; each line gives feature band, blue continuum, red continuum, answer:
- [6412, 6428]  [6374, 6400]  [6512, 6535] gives -0.176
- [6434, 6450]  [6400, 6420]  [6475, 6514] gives 0.106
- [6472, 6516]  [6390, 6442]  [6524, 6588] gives 0.183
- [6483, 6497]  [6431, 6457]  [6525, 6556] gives 0.064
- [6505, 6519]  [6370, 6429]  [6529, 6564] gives 0.153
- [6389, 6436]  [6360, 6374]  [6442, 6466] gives -0.008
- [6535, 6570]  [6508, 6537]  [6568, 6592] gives 0.074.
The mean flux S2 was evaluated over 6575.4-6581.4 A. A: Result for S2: 14.1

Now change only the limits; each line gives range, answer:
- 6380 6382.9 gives 6.71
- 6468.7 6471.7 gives 9.11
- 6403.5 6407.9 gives 8.85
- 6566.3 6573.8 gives 12.8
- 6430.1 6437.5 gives 8.14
